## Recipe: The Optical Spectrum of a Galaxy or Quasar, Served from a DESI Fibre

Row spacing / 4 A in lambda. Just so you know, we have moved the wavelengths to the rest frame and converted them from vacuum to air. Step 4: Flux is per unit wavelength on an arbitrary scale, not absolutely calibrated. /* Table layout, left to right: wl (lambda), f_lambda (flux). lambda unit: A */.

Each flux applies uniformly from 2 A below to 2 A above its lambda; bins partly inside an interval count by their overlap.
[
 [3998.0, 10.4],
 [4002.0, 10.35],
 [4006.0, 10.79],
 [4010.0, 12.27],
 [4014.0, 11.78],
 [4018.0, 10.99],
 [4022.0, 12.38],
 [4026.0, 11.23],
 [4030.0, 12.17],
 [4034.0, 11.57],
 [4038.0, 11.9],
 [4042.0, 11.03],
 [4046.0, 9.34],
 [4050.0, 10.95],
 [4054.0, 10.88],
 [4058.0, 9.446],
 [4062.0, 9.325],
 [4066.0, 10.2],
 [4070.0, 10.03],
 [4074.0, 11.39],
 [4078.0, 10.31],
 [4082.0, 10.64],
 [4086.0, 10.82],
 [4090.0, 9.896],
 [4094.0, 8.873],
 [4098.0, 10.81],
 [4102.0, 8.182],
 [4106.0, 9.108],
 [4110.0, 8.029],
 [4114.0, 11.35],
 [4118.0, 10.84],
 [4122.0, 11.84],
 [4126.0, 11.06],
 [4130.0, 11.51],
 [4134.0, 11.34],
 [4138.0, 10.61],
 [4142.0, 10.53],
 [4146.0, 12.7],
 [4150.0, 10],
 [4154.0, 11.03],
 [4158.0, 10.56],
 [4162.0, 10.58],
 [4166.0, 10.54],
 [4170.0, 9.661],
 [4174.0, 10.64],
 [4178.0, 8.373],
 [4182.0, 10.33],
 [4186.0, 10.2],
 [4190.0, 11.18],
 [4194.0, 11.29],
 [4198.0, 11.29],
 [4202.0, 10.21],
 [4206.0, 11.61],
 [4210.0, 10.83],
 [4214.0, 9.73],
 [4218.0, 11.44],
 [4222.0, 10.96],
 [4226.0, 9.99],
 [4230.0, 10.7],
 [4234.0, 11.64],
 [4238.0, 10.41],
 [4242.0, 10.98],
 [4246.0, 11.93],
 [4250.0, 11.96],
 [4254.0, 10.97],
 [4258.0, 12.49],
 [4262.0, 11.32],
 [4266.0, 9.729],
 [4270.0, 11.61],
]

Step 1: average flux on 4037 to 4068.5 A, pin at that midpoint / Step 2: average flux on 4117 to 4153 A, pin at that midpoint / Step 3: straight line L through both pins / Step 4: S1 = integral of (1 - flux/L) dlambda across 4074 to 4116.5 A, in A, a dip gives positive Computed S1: 3.4 A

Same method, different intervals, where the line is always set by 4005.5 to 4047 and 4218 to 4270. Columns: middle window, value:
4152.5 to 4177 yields 1.8 A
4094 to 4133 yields 3.7 A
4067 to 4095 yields 2.6 A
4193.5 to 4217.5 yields 0.8 A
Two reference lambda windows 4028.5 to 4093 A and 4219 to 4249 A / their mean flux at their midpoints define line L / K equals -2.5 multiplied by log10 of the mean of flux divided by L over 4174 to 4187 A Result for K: 0.12 mag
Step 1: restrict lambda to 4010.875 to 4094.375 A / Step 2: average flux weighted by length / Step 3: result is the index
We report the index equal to 10.8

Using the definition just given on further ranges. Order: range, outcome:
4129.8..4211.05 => 10.7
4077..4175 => 10.5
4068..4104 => 10.1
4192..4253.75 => 11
